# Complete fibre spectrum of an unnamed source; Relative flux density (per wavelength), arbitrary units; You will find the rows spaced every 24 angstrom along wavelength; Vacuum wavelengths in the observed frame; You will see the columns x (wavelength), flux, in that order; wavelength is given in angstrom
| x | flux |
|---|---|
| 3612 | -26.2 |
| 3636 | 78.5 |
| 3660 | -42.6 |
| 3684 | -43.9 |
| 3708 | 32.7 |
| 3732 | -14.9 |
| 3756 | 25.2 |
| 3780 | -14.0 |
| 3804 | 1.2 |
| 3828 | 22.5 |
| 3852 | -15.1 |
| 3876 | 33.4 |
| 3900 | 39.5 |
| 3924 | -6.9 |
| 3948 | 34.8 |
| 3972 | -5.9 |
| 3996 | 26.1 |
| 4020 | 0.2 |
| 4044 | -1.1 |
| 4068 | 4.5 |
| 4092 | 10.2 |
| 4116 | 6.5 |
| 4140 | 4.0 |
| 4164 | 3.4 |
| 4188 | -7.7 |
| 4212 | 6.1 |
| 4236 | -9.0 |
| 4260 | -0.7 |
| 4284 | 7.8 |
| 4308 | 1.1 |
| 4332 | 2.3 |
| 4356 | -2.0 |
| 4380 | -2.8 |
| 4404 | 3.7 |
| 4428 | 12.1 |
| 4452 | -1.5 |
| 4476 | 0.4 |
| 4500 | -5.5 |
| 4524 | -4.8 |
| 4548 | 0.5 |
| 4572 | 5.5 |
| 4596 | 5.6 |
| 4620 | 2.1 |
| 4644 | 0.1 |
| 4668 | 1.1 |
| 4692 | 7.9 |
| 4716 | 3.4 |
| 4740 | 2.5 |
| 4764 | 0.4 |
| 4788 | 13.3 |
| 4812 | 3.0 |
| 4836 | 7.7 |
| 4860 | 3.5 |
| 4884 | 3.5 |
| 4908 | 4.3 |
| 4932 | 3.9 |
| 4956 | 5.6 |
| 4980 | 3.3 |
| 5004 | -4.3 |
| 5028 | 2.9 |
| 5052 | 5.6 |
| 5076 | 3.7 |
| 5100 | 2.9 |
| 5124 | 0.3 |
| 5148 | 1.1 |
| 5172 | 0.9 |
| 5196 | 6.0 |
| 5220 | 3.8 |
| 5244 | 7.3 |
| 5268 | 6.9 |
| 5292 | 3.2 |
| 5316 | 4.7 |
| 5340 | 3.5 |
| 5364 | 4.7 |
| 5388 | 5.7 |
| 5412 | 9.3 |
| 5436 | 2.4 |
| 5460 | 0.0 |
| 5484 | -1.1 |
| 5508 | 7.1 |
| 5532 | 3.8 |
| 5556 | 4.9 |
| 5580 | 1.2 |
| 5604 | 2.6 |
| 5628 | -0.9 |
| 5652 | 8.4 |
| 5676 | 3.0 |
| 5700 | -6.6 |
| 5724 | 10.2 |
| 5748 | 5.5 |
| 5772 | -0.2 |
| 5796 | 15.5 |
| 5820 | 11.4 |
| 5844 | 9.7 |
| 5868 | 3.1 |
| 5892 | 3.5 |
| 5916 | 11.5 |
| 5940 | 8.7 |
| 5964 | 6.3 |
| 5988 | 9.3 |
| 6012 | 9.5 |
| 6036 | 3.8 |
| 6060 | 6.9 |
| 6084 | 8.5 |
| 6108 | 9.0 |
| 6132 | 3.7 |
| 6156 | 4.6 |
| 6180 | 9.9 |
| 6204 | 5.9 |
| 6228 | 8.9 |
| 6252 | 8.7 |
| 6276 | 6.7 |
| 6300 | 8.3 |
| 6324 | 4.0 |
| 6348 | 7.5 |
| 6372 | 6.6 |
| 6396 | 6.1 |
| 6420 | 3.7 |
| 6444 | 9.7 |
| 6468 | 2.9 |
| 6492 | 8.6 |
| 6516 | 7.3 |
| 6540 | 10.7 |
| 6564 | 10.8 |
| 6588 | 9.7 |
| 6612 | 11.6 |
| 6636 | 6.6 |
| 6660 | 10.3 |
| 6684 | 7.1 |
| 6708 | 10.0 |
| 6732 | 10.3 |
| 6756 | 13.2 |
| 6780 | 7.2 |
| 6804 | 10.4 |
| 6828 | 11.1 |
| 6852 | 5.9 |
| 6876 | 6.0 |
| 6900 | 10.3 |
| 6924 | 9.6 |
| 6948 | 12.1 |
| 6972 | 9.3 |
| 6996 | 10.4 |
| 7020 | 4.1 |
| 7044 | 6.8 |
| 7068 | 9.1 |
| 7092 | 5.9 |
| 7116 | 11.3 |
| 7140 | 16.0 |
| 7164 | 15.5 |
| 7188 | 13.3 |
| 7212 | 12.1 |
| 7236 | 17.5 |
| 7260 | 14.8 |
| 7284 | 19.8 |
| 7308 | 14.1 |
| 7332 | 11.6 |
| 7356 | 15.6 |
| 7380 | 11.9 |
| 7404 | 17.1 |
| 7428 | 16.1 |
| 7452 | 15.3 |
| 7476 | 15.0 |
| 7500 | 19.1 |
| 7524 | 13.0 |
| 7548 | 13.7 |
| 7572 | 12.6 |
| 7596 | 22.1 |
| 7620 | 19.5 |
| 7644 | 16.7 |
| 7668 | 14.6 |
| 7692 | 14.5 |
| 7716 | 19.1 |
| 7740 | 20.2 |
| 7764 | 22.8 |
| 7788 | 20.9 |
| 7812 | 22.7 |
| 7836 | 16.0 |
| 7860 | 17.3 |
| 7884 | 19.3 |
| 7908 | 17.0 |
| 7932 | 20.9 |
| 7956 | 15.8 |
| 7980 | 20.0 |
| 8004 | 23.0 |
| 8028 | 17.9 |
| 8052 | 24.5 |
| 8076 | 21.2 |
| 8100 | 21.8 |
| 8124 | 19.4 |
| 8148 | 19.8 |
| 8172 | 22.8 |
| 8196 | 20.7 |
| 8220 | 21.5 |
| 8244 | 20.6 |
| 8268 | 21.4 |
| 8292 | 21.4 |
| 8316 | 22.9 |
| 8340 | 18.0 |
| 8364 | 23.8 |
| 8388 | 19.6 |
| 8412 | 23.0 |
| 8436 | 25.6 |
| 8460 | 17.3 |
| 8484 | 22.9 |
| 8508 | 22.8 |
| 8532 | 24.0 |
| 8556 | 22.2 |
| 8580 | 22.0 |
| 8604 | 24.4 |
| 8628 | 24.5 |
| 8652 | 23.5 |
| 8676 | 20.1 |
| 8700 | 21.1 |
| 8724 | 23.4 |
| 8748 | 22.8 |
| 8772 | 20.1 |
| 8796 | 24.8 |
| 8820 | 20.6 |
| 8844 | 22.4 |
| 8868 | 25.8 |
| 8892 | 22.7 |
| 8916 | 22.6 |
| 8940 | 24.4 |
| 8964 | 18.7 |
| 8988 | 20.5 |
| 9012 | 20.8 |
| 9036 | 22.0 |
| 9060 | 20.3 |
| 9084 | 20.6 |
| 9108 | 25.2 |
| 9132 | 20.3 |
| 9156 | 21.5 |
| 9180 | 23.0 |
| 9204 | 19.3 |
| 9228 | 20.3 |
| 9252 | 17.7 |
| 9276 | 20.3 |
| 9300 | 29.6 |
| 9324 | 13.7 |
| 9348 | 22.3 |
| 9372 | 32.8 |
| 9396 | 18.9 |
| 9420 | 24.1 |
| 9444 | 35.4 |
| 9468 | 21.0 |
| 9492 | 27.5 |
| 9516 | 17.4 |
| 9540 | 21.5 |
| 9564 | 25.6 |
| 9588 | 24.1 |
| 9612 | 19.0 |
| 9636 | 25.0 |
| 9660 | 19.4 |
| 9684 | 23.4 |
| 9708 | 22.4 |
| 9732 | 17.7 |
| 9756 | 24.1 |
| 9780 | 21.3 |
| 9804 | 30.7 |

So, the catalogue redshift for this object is 0.786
